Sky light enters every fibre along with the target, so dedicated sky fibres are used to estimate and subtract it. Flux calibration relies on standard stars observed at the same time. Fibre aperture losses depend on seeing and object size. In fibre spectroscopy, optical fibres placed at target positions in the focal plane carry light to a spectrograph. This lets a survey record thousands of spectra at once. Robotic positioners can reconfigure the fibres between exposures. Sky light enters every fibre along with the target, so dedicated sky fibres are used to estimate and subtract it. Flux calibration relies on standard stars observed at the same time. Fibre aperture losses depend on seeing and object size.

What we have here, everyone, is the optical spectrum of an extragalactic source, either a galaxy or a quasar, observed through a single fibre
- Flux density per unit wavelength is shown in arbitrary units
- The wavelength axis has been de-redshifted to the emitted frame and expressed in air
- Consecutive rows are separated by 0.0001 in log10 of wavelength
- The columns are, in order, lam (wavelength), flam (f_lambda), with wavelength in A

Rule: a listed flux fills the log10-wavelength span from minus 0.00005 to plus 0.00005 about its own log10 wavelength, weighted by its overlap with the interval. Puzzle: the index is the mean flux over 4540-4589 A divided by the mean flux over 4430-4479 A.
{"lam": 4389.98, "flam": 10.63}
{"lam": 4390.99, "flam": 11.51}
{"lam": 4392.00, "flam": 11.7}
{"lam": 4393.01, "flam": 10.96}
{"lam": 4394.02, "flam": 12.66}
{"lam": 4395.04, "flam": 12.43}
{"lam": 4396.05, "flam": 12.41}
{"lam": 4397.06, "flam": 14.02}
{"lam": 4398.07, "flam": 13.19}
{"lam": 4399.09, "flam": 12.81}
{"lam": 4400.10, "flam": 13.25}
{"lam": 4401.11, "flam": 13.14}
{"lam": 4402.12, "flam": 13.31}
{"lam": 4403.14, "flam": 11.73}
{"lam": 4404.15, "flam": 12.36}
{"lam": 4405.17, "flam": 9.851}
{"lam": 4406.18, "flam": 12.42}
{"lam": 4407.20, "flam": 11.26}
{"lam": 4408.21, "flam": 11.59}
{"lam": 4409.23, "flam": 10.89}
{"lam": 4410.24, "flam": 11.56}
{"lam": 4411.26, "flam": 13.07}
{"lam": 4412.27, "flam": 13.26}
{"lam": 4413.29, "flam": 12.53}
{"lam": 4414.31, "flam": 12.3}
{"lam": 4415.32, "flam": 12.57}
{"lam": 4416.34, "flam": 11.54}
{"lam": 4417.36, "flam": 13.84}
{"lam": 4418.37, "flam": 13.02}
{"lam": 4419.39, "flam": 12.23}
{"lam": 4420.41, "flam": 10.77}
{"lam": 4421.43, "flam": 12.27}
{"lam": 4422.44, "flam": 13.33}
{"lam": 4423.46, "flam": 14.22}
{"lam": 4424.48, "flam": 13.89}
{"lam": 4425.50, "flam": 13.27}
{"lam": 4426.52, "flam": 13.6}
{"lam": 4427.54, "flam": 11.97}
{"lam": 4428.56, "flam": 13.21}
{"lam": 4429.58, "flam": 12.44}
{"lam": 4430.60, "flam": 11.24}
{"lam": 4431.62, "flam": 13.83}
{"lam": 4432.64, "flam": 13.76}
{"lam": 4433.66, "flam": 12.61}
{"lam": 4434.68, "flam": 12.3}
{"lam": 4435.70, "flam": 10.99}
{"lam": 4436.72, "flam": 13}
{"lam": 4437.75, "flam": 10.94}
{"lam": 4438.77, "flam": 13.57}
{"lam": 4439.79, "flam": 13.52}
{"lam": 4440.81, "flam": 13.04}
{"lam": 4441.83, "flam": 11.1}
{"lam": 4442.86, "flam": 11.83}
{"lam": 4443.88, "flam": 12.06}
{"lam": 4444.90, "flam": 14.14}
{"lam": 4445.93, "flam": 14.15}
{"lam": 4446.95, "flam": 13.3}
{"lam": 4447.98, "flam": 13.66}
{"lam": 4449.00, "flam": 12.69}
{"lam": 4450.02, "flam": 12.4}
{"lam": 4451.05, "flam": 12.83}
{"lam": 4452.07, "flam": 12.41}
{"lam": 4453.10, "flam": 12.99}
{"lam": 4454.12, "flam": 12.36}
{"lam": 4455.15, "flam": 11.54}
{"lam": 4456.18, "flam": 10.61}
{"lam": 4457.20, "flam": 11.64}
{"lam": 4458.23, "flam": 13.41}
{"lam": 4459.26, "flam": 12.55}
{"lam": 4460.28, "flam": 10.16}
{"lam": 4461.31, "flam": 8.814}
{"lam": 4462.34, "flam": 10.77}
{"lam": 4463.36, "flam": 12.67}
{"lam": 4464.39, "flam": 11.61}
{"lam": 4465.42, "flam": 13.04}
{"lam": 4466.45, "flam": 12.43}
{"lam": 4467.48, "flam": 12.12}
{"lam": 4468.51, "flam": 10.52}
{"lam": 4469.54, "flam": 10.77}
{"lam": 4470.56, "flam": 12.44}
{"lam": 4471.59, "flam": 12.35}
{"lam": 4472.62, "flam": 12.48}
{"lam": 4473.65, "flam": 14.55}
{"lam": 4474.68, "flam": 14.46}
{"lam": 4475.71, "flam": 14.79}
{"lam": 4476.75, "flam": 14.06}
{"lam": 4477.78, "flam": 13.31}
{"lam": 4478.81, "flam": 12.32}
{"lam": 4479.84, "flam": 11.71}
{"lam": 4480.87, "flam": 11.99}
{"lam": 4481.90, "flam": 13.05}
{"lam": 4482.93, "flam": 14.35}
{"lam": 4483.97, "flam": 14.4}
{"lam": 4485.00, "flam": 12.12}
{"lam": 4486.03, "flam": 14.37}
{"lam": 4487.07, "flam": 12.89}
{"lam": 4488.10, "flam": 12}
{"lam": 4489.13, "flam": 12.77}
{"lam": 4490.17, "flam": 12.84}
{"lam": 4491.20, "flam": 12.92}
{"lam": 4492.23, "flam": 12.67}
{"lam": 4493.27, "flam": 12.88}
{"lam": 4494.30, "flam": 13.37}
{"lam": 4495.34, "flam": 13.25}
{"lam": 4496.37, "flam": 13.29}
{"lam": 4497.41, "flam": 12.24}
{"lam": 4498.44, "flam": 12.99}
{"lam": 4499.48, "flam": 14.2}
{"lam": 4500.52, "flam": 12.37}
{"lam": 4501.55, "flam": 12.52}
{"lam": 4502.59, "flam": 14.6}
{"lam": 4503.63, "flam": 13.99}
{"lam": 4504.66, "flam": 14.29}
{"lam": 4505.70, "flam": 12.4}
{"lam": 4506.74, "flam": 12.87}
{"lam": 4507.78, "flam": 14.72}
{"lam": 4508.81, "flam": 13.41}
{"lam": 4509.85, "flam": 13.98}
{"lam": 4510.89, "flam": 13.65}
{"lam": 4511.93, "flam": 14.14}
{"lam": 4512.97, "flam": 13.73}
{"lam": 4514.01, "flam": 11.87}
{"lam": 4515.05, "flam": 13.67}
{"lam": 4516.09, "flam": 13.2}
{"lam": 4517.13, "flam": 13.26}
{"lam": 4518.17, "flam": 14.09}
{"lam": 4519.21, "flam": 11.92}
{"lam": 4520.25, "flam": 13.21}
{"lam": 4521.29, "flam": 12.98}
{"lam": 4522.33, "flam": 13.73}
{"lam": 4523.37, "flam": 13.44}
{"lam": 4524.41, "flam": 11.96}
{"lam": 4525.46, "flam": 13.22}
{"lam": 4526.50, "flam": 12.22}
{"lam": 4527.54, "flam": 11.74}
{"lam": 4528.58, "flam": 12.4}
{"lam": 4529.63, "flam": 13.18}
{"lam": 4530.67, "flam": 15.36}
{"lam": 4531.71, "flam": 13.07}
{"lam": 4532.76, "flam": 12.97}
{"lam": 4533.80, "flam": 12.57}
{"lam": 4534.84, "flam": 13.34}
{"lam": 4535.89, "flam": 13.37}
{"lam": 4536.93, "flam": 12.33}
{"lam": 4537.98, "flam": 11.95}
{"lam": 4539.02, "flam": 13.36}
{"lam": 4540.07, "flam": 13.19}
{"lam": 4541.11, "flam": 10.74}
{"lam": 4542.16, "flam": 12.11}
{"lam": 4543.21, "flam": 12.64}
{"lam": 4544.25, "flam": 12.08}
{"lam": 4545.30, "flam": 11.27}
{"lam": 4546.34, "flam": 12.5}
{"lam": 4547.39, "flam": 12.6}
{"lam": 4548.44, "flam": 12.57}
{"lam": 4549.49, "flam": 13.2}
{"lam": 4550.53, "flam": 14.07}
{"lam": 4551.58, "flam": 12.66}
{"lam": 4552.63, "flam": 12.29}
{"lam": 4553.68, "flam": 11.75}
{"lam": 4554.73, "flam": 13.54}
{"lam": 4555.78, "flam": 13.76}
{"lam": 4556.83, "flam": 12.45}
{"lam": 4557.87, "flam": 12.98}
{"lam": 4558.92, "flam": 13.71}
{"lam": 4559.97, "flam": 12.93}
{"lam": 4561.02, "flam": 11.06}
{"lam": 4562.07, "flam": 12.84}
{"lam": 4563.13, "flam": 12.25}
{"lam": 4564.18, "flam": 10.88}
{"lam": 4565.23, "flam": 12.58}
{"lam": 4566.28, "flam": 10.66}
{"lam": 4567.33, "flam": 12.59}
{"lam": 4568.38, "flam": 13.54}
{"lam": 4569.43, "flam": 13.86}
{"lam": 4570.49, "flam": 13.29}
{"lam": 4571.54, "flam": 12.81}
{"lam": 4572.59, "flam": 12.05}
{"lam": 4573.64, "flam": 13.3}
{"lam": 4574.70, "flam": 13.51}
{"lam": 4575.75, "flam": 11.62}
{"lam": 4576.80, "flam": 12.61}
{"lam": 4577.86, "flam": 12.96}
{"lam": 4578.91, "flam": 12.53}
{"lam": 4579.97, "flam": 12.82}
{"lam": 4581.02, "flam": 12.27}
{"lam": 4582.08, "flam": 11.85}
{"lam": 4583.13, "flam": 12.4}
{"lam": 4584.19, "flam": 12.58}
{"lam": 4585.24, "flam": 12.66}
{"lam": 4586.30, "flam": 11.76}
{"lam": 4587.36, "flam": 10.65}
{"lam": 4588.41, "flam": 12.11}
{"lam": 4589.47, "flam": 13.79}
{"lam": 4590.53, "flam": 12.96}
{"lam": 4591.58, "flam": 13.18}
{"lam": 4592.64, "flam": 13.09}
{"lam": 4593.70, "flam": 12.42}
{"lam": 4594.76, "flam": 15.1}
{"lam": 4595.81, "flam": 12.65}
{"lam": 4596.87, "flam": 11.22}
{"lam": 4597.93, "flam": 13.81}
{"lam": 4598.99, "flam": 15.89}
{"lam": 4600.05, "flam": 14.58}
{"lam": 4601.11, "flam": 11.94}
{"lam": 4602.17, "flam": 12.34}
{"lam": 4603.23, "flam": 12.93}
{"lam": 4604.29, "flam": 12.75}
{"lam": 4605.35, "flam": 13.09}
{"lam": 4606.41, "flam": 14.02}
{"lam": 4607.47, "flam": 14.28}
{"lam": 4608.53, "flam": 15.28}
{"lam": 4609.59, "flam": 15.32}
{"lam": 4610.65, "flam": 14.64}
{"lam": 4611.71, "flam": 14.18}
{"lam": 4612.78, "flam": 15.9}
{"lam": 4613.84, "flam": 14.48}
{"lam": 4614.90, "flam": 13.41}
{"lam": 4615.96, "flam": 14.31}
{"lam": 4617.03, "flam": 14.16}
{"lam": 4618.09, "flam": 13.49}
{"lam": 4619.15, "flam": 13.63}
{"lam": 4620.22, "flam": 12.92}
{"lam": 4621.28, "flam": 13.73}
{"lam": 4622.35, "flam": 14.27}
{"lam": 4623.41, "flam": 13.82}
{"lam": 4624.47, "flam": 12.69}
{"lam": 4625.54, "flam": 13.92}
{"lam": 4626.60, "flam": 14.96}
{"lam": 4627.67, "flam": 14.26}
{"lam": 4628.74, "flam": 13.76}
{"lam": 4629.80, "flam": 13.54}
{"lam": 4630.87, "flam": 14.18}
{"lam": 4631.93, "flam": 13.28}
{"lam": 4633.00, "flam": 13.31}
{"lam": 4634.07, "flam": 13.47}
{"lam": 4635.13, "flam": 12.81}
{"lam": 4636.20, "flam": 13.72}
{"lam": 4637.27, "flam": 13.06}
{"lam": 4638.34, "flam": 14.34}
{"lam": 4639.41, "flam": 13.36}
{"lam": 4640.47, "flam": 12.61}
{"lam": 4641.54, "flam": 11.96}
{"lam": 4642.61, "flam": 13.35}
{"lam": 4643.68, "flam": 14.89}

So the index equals 1.0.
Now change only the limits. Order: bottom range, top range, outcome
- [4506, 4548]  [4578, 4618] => 1.03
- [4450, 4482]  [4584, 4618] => 1.10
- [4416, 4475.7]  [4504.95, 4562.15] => 1.03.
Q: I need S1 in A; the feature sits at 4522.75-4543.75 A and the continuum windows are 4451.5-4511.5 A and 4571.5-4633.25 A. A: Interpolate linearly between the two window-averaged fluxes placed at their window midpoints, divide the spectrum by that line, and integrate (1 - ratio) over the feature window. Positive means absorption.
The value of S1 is 0.42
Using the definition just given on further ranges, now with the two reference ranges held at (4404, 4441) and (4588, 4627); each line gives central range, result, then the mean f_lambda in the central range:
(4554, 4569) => 1.0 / 12.6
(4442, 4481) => 1.0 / 12.4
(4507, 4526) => -0.3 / 13.3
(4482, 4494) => -0.2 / 13.1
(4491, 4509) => -0.4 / 13.3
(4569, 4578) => 0.4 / 12.9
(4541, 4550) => 0.7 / 12.2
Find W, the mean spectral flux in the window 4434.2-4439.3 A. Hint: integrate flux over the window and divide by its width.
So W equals 12.2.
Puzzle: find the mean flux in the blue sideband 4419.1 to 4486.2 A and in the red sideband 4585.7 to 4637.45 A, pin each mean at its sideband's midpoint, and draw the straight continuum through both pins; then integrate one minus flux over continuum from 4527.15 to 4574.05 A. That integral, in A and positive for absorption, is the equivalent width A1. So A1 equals 1.85 A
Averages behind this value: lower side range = 12.6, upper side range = 13.6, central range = 12.7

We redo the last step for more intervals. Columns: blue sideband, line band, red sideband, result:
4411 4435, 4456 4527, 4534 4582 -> -1.01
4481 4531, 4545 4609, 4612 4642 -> 3.21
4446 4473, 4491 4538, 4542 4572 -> -3.08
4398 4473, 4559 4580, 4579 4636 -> 1.04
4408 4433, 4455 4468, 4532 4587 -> 1.01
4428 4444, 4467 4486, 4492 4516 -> 0.12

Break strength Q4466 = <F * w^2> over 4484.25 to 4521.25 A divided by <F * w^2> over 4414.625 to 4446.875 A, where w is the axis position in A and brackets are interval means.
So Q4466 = 1.07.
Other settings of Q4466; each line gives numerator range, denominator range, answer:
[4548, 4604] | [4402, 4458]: 1.09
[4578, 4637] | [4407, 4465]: 1.17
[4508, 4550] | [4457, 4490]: 1.06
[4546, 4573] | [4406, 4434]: 1.07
